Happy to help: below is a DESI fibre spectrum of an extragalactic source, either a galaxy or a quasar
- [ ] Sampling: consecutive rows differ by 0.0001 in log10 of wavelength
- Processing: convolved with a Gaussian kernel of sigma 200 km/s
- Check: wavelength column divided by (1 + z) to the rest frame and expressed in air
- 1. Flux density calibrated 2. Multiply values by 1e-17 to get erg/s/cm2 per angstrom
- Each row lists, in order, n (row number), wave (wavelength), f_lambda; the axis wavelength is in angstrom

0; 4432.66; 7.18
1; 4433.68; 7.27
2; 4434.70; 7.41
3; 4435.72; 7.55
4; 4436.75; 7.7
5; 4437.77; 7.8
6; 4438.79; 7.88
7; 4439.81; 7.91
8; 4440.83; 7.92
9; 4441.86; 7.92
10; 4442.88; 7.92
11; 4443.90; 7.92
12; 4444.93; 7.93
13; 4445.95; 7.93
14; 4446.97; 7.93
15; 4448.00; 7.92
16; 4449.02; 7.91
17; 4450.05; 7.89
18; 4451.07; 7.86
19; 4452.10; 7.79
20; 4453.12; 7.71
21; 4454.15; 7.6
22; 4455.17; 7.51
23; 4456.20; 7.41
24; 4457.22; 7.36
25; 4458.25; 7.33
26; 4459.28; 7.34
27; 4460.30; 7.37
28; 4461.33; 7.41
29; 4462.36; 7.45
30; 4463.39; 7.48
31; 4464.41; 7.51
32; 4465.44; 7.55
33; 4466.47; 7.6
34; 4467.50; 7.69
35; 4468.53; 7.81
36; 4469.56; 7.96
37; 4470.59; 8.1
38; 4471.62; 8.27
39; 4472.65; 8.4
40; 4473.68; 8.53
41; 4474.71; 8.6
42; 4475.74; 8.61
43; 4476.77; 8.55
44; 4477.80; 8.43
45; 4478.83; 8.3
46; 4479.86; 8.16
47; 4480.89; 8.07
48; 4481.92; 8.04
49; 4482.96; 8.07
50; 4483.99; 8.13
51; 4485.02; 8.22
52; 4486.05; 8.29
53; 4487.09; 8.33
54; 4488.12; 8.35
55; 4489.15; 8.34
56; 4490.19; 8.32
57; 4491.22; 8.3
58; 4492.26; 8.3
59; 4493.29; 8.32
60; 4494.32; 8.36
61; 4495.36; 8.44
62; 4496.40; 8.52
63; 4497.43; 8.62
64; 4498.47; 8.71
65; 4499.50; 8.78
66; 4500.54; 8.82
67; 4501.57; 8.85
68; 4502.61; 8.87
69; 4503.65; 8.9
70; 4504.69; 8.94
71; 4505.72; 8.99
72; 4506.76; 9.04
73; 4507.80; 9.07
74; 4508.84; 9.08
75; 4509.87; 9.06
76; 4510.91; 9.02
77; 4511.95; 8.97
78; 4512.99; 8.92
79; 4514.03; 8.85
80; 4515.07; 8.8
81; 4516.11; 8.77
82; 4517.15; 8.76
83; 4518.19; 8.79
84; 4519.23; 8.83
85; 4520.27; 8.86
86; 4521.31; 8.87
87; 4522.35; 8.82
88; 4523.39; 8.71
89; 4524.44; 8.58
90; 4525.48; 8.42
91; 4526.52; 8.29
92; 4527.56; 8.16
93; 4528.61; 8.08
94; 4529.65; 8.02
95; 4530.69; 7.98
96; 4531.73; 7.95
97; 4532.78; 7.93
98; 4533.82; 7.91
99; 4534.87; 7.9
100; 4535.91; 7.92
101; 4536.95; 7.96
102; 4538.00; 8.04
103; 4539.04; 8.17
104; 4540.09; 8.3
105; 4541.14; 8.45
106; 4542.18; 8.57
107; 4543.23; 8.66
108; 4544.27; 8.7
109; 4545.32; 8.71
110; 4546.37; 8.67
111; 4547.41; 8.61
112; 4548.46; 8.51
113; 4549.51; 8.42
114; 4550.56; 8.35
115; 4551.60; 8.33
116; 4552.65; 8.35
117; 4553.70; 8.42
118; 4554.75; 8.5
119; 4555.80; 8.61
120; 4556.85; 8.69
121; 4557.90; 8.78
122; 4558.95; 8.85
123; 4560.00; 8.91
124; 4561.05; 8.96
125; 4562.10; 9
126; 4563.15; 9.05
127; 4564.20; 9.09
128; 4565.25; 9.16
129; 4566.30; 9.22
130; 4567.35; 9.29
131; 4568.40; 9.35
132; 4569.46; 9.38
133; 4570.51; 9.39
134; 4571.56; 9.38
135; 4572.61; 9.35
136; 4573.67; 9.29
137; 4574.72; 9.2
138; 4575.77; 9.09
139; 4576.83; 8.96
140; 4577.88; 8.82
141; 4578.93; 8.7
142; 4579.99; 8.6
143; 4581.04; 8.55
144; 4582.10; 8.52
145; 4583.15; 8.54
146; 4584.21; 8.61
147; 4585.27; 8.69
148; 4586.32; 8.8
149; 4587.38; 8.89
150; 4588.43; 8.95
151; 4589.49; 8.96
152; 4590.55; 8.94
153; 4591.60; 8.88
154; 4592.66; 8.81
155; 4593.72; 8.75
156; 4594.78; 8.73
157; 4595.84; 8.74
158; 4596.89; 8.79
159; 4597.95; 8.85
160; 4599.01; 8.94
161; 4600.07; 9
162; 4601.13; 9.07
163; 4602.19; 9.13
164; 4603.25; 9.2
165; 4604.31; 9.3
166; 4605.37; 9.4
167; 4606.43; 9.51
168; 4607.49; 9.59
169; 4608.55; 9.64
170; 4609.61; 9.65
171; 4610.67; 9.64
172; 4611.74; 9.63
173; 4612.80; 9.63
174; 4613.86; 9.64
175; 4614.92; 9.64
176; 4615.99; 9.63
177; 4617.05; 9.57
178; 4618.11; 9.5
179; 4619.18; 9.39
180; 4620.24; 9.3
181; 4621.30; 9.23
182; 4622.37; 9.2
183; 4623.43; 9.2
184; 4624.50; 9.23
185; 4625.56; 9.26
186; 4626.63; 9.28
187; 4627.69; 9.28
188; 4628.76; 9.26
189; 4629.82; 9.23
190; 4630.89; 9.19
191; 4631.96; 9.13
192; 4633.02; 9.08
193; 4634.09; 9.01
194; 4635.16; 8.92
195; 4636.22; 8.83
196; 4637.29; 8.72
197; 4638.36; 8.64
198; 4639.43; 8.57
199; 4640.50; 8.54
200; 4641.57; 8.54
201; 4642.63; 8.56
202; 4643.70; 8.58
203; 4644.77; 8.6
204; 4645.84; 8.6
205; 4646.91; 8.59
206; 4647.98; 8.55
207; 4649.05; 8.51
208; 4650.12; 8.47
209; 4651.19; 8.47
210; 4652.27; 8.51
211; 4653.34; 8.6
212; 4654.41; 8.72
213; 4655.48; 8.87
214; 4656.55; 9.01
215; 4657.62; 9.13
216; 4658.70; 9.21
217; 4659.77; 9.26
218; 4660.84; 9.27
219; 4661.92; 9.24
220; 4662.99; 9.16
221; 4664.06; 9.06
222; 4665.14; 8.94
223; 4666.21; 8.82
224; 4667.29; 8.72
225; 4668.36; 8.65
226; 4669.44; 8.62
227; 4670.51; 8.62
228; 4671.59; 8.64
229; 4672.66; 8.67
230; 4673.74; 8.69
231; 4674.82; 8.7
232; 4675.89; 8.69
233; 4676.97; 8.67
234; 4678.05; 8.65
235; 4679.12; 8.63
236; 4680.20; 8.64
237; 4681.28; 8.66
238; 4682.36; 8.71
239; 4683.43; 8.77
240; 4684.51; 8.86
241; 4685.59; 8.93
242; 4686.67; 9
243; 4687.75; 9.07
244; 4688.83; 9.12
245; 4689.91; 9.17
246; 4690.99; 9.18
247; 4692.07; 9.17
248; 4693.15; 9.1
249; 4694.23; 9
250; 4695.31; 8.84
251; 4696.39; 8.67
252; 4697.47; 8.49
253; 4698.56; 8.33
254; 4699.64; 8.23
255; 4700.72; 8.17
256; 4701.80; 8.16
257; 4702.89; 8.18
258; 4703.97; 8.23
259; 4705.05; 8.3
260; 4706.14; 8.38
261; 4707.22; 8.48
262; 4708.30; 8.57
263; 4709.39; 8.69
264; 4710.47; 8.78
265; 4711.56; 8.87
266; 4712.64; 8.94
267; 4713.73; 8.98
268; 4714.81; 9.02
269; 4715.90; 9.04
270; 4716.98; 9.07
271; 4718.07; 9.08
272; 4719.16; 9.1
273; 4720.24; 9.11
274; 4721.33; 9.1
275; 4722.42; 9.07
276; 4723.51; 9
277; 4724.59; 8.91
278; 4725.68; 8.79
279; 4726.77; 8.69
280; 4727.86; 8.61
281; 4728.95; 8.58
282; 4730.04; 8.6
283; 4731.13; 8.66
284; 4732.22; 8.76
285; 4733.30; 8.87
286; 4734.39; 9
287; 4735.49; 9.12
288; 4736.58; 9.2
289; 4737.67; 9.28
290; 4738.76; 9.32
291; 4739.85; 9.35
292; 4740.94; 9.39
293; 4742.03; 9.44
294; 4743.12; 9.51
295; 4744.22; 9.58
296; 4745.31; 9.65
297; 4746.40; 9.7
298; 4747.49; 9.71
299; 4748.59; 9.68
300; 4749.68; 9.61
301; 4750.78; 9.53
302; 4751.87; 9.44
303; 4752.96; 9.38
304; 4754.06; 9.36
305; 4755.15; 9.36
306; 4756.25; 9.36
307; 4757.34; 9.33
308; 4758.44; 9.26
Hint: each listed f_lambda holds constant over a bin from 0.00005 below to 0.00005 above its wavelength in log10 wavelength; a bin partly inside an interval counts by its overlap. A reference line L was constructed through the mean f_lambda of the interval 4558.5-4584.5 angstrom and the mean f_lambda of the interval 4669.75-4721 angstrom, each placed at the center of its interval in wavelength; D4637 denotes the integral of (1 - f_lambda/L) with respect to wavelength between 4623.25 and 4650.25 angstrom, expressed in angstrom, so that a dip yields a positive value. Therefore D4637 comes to 0.04 angstrom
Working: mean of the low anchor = 9.02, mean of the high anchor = 8.75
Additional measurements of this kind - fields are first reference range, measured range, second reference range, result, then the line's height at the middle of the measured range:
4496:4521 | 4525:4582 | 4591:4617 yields 2.7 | 9.05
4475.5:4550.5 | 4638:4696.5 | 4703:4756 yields 0.6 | 8.9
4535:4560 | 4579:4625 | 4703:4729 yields -3.0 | 8.57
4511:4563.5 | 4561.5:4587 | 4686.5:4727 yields -1.3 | 8.57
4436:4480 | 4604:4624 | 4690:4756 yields -2.3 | 8.52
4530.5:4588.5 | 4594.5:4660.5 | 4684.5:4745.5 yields -2.2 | 8.77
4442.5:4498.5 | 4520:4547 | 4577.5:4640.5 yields 0.5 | 8.5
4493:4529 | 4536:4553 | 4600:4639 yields 1.0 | 8.91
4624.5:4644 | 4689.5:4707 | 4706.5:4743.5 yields 0.7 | 8.96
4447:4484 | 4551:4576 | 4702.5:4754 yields -2.0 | 8.31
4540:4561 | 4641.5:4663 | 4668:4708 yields -0.3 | 8.65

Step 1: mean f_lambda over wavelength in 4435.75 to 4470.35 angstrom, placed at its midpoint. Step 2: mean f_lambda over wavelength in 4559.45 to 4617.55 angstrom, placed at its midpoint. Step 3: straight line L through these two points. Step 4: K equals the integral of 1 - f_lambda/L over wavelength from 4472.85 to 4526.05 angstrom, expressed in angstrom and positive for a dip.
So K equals -2.8 angstrom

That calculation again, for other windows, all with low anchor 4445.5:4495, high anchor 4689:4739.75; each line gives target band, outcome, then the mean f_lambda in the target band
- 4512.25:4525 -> -1.0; 8.8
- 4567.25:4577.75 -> -1.2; 9.25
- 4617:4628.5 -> -1.1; 9.3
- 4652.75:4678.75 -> -0.6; 8.86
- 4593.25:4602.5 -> -0.5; 8.88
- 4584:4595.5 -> -0.6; 8.82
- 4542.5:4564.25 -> -1.1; 8.66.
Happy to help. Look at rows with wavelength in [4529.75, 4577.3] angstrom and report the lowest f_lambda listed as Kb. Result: 7.9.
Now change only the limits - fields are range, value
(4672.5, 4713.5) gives 8.16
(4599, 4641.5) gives 8.54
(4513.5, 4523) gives 8.76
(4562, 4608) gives 8.52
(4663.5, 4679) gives 8.62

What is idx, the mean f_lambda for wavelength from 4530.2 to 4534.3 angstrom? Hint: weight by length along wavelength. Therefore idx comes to 7.94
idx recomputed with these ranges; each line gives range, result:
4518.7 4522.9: 8.85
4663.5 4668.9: 8.84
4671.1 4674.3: 8.66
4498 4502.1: 8.8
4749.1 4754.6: 9.47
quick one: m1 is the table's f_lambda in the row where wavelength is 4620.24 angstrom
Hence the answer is 9.3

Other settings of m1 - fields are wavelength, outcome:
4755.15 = 9.36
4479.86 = 8.16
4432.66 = 7.18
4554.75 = 8.5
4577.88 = 8.82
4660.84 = 9.27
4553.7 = 8.42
